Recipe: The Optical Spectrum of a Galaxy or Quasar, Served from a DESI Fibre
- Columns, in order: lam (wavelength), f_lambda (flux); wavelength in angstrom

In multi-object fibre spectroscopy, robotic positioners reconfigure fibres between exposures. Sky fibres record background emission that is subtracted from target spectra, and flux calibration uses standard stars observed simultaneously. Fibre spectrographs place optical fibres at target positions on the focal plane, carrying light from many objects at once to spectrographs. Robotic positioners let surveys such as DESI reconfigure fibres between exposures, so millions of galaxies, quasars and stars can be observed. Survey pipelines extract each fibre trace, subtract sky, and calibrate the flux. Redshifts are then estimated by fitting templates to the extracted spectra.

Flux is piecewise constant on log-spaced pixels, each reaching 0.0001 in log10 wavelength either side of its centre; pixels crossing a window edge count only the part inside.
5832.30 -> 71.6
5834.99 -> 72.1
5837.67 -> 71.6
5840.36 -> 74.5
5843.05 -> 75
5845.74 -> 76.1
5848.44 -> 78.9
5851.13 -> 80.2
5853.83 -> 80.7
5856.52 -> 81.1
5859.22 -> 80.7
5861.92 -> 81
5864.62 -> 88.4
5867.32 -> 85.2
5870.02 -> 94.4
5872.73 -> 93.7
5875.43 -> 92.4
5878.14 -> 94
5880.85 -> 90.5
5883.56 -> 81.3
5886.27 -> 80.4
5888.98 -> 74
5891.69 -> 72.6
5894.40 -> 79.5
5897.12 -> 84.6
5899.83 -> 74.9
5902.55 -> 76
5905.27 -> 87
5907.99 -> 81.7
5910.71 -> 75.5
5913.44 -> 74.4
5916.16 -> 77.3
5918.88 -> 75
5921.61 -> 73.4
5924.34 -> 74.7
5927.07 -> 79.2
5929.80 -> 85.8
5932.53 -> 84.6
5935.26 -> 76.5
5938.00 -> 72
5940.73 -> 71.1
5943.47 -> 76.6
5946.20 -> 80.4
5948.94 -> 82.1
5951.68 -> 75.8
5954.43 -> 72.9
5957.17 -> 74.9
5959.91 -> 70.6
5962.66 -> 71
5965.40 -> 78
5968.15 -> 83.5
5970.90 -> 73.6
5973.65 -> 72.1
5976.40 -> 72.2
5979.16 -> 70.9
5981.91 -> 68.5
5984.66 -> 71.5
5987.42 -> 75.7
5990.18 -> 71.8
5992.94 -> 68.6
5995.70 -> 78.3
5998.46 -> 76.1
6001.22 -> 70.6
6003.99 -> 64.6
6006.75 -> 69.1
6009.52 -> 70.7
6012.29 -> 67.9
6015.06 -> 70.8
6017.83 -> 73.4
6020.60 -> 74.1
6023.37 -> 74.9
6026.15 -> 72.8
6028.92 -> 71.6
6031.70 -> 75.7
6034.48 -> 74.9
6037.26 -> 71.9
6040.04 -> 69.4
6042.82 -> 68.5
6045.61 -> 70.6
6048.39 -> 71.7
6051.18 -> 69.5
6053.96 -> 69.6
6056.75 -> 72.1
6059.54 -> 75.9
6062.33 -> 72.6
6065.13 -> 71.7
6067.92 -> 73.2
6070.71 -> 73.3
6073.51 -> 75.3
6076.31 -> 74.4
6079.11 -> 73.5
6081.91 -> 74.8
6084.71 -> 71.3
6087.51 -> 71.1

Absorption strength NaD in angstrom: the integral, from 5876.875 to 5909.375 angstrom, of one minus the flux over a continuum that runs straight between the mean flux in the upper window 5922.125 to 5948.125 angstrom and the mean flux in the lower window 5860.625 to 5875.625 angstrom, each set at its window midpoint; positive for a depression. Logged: 1.3 angstrom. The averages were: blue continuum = 89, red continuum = 77.8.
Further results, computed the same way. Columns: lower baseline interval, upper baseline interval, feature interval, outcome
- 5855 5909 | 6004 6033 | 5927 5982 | 1.0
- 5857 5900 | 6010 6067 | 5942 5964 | 0.9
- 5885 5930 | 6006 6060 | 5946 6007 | 0.8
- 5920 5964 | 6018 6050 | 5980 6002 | 0.5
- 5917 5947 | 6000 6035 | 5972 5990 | 0.5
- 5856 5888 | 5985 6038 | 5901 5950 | 2.0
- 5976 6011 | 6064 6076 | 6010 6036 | -0.2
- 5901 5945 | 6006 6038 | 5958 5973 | 0.0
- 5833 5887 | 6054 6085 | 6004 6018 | 1.2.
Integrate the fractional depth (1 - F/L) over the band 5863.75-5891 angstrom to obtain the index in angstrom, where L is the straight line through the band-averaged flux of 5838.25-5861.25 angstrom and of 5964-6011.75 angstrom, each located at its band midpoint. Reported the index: -3.5 angstrom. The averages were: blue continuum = 78.2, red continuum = 72.6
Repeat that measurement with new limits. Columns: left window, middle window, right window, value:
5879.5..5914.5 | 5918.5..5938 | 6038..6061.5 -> -0.1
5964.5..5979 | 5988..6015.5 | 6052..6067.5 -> 1.2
